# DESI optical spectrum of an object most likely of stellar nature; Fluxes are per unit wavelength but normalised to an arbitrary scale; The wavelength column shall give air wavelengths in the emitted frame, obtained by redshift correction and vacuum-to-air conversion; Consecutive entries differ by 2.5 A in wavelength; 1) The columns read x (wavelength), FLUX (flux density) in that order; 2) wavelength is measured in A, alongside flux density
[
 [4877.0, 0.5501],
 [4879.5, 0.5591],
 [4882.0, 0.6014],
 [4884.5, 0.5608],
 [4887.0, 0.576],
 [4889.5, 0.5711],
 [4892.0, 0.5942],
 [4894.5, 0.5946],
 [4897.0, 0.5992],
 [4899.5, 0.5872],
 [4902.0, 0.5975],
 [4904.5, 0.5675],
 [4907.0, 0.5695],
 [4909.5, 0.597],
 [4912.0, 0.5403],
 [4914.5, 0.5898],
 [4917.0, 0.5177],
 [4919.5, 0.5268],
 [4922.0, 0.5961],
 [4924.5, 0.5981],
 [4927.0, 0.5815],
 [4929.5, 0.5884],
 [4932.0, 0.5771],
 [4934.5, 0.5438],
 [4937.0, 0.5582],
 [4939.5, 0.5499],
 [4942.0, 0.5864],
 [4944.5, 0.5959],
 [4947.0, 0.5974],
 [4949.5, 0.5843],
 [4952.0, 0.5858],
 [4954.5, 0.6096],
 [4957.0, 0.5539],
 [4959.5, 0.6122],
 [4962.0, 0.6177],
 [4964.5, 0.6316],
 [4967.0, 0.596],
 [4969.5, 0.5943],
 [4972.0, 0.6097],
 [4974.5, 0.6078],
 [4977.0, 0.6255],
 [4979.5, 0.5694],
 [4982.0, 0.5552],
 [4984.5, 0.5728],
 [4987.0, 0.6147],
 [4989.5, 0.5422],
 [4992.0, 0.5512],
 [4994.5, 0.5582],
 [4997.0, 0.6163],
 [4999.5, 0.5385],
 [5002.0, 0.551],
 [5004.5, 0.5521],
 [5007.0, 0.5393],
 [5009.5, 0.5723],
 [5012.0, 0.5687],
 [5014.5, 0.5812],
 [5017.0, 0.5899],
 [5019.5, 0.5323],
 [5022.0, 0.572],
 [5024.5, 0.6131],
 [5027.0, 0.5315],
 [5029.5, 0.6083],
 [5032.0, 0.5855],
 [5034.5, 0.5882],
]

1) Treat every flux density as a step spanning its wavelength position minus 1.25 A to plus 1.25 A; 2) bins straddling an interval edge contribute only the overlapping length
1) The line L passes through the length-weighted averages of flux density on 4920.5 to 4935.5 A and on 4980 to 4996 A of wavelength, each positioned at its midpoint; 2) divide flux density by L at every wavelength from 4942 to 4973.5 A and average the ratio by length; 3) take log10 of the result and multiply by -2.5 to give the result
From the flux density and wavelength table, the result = -0.046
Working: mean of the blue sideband 0.581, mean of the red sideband 0.567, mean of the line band 0.599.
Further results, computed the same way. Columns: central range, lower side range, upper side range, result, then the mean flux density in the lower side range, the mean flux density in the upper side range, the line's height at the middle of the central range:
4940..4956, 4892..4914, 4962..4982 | 0.01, 0.583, 0.603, 0.596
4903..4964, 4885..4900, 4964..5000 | 0.01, 0.586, 0.586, 0.586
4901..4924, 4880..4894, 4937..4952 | 0.02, 0.58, 0.581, 0.581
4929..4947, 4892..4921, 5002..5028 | 0.00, 0.573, 0.565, 0.57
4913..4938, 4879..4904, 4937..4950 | 0.03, 0.584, 0.58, 0.582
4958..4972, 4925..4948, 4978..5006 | -0.07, 0.576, 0.566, 0.571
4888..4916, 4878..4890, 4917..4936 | -0.02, 0.573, 0.569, 0.572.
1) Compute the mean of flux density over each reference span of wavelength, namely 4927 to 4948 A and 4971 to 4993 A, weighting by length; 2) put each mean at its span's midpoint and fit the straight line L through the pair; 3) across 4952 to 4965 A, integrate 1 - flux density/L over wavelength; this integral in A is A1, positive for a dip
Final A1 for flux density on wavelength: -0.5 A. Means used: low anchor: 0.575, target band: 0.602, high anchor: 0.583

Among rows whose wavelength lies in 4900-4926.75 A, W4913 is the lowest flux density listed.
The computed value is 0.5177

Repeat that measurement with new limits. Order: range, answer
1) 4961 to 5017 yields 0.5385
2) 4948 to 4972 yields 0.5539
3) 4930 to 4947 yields 0.5438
